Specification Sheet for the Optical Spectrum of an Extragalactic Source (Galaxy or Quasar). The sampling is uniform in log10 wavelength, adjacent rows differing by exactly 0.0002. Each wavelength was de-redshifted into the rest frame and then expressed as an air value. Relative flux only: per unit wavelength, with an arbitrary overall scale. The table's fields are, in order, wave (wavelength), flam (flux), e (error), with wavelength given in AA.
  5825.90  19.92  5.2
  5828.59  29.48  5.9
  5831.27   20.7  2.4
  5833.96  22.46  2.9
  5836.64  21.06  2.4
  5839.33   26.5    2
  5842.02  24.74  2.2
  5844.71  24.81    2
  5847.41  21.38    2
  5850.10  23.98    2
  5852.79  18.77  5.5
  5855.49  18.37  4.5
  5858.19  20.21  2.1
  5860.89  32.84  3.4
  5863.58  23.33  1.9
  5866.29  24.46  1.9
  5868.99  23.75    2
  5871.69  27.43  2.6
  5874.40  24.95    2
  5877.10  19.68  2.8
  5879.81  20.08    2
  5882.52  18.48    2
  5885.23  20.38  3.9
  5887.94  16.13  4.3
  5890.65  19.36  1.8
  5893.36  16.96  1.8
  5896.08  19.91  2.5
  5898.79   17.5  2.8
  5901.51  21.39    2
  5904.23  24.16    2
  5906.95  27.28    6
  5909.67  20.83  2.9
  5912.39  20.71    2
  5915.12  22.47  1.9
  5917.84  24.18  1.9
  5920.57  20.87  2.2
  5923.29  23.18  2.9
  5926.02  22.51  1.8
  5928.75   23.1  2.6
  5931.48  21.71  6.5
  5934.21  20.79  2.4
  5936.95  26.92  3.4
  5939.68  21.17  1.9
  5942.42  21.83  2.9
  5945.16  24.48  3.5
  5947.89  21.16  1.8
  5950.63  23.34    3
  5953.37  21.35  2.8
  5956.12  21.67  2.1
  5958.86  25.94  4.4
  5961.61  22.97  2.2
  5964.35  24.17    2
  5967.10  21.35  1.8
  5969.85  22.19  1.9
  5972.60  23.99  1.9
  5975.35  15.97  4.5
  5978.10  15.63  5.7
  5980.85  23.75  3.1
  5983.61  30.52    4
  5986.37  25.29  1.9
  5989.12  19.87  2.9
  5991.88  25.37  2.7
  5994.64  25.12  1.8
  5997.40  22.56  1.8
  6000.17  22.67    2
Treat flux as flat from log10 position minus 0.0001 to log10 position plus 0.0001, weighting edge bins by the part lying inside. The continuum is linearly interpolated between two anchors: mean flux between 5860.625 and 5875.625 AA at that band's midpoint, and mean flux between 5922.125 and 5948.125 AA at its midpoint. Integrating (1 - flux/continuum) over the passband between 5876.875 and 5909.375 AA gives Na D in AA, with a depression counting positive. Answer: 5.80 AA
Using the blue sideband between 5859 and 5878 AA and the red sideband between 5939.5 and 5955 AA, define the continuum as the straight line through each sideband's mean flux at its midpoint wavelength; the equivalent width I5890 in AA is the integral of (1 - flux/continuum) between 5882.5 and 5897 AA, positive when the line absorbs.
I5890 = 3.5 AA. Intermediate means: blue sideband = 25.2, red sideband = 22.3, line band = 18.5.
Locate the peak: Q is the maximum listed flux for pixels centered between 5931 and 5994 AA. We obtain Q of 30.52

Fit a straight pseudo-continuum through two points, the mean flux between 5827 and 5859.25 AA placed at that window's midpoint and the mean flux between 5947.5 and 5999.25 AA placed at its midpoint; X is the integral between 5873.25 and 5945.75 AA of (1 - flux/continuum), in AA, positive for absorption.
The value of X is 4.0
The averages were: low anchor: 22.7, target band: 21.5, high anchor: 22.8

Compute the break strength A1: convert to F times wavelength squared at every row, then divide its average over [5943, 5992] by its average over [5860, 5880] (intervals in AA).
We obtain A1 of 1.0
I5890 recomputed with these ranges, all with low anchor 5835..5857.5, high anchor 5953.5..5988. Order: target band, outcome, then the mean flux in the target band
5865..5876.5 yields -1.2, 24.8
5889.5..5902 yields 2.0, 18.9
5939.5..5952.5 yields 0.1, 22.5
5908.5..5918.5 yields 0.3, 21.9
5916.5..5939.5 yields -0.2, 22.8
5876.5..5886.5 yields 1.3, 19.6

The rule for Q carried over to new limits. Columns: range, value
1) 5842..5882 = 32.84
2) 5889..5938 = 27.28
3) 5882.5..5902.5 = 21.39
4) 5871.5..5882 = 27.43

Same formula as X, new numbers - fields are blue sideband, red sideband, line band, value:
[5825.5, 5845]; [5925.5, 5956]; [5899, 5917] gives 0.3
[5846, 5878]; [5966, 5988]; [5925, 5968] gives -0.4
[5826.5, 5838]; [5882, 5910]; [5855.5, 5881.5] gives -2.6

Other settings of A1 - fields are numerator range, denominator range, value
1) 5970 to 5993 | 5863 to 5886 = 1.04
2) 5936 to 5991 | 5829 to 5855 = 1.04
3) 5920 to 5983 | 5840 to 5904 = 1.05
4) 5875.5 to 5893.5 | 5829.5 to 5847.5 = 0.82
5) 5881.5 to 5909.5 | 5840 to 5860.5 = 0.92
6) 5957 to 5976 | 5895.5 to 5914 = 1.06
